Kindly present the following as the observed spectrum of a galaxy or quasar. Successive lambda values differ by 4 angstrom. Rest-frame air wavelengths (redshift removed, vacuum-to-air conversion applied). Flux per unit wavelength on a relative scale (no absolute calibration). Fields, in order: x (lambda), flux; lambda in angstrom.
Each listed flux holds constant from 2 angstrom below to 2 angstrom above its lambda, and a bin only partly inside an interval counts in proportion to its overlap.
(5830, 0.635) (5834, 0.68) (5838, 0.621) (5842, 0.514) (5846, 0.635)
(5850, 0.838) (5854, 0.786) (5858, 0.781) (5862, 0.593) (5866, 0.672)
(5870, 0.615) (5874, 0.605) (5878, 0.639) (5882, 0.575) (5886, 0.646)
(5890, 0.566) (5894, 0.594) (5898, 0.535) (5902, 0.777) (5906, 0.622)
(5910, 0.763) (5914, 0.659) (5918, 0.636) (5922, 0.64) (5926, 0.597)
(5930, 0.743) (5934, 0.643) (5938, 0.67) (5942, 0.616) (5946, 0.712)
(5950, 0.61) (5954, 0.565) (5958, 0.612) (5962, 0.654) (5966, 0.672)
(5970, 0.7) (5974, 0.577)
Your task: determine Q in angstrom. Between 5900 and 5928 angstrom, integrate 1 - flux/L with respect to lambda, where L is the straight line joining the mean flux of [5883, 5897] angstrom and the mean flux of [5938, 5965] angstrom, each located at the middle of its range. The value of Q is -2.8 angstrom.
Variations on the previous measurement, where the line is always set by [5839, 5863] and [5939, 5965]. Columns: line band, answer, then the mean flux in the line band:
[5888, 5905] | 1.2 angstrom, 0.618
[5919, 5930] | 0.1 angstrom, 0.643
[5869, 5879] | 0.9 angstrom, 0.618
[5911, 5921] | -0.1 angstrom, 0.658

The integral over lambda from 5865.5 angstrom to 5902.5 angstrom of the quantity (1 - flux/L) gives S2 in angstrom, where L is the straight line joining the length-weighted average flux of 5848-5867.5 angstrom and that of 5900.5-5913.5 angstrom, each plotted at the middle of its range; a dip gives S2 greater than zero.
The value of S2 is 5.6 angstrom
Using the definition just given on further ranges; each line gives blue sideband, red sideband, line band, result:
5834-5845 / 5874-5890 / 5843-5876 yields -4.6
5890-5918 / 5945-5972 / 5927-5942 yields -0.5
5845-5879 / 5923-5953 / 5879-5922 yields 2.1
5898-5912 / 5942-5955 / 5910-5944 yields 0.3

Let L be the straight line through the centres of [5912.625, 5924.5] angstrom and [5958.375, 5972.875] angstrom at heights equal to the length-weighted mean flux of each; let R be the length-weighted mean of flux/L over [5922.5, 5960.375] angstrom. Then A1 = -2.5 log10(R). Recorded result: 0.02 mag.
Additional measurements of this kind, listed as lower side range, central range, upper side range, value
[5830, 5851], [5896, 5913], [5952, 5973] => -0.05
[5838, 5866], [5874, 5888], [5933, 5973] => 0.09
